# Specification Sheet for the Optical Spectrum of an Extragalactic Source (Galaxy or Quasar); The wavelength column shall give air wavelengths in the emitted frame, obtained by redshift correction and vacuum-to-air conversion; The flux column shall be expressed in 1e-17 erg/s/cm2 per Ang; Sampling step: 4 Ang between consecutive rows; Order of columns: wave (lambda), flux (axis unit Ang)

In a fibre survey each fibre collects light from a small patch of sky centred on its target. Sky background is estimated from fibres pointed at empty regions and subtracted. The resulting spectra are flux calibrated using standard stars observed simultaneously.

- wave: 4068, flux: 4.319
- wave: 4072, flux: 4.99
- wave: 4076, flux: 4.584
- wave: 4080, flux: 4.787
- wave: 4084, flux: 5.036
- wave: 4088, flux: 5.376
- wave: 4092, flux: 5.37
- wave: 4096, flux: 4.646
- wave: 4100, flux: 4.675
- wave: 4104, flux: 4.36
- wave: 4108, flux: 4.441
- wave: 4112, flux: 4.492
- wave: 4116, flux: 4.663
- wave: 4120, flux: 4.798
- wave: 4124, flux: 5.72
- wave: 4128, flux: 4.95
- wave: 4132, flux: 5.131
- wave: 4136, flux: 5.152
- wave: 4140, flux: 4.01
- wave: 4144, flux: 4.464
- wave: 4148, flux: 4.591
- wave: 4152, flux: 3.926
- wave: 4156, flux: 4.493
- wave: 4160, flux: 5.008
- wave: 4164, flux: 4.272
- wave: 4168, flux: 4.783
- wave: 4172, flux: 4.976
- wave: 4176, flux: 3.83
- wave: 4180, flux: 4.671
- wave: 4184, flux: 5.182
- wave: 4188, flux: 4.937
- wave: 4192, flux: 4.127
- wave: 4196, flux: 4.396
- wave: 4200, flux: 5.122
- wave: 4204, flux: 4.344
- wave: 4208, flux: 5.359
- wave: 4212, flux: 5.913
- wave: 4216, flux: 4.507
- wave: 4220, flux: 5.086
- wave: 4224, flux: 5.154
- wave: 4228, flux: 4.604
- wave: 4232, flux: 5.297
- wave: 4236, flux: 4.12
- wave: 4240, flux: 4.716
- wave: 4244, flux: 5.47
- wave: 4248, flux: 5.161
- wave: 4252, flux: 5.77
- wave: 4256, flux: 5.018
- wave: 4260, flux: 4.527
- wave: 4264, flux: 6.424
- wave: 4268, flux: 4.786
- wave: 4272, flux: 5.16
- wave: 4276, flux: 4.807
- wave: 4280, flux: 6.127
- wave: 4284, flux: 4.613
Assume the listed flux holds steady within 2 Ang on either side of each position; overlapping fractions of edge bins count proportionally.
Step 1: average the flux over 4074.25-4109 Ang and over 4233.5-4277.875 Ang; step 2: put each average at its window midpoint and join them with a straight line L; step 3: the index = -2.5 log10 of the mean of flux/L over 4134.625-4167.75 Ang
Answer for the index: 0.10 mag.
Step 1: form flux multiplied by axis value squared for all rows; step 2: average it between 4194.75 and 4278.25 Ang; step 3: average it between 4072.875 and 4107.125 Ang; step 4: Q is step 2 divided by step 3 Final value 1.12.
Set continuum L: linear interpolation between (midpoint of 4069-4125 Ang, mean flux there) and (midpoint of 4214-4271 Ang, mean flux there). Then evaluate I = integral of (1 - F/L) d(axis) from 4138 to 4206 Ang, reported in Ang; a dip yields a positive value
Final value 5.6 Ang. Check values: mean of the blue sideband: 4.83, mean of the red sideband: 5.05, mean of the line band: 4.54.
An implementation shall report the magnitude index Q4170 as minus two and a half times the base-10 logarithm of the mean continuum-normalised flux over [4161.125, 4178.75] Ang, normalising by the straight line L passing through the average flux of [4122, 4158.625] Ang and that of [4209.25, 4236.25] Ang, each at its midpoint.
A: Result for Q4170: 0.08 mag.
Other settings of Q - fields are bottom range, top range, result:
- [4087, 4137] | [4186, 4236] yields 1.04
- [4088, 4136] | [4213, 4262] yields 1.08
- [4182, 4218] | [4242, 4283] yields 1.12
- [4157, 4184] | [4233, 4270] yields 1.15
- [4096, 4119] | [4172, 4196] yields 1.04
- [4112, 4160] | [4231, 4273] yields 1.15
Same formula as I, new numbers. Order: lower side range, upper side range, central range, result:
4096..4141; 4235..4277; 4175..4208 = 2.1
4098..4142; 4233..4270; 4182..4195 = 0.6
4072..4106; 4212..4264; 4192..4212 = 0.6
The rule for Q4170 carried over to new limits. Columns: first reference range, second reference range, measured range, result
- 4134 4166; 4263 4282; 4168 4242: 0.02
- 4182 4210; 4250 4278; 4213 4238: 0.03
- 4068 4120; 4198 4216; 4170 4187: 0.08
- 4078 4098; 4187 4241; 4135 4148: 0.10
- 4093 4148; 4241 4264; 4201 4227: 0.02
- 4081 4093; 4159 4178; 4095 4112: 0.13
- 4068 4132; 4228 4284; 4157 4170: 0.07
